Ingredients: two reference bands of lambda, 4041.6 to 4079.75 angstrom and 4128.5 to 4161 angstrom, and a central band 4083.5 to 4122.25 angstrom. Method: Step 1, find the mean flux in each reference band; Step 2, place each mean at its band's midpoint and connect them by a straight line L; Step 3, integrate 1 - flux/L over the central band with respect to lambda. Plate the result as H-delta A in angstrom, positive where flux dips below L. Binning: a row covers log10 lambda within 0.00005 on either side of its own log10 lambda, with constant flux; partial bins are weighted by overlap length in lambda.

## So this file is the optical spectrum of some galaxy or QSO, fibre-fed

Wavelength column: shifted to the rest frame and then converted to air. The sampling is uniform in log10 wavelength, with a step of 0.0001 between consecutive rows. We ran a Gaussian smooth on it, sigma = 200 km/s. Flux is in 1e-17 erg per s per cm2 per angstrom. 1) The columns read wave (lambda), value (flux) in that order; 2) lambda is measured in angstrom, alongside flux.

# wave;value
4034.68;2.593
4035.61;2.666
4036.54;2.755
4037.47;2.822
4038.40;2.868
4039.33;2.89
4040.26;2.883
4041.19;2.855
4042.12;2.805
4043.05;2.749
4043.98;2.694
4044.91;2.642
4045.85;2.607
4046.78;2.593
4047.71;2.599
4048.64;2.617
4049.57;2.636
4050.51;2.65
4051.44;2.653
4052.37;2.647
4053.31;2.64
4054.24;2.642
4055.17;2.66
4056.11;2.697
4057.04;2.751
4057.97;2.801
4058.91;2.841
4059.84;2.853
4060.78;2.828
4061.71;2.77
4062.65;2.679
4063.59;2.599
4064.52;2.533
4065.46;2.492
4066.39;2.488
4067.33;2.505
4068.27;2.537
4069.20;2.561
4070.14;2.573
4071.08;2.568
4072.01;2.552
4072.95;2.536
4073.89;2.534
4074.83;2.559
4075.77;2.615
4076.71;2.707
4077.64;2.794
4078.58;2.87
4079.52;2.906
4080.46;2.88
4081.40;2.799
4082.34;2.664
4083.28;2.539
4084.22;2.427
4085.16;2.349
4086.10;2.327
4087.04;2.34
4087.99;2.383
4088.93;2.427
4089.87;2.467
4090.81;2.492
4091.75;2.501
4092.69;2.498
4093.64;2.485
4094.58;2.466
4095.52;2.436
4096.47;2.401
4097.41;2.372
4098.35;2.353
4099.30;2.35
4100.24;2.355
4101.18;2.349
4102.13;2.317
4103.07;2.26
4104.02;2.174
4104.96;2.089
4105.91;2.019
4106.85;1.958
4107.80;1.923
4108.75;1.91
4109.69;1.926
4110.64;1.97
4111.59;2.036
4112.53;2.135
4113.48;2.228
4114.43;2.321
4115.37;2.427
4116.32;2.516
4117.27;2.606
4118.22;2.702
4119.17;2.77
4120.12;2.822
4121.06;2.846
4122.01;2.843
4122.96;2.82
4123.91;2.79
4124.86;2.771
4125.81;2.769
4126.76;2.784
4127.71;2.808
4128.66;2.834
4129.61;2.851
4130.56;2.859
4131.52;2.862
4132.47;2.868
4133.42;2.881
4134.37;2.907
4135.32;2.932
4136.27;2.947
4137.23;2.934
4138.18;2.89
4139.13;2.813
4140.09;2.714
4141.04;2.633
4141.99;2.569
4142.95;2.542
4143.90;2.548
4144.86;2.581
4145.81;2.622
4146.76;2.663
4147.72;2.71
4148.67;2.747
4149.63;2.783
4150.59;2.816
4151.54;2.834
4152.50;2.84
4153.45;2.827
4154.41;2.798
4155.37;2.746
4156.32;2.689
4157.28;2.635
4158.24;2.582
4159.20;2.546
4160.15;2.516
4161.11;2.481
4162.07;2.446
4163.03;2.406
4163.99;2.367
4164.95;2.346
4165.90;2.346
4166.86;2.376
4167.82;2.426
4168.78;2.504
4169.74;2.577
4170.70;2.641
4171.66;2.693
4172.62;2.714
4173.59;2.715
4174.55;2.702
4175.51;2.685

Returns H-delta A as 5.0 angstrom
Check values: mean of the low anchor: 2.66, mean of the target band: 2.35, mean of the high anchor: 2.75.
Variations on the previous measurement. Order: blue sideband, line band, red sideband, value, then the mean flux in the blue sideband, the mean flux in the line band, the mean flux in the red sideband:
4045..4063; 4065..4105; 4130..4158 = 3.19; 2.69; 2.5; 2.76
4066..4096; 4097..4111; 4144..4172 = 2.26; 2.56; 2.16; 2.6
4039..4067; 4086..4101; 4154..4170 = 1.19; 2.69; 2.42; 2.52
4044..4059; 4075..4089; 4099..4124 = -0.58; 2.66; 2.61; 2.34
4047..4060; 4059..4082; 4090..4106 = -0.89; 2.69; 2.66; 2.36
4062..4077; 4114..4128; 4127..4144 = 0.23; 2.56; 2.71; 2.8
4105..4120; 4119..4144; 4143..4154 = -3.19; 2.24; 2.8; 2.72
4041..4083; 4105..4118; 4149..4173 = 2.33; 2.67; 2.16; 2.6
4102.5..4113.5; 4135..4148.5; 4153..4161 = -1.39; 2.05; 2.72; 2.66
